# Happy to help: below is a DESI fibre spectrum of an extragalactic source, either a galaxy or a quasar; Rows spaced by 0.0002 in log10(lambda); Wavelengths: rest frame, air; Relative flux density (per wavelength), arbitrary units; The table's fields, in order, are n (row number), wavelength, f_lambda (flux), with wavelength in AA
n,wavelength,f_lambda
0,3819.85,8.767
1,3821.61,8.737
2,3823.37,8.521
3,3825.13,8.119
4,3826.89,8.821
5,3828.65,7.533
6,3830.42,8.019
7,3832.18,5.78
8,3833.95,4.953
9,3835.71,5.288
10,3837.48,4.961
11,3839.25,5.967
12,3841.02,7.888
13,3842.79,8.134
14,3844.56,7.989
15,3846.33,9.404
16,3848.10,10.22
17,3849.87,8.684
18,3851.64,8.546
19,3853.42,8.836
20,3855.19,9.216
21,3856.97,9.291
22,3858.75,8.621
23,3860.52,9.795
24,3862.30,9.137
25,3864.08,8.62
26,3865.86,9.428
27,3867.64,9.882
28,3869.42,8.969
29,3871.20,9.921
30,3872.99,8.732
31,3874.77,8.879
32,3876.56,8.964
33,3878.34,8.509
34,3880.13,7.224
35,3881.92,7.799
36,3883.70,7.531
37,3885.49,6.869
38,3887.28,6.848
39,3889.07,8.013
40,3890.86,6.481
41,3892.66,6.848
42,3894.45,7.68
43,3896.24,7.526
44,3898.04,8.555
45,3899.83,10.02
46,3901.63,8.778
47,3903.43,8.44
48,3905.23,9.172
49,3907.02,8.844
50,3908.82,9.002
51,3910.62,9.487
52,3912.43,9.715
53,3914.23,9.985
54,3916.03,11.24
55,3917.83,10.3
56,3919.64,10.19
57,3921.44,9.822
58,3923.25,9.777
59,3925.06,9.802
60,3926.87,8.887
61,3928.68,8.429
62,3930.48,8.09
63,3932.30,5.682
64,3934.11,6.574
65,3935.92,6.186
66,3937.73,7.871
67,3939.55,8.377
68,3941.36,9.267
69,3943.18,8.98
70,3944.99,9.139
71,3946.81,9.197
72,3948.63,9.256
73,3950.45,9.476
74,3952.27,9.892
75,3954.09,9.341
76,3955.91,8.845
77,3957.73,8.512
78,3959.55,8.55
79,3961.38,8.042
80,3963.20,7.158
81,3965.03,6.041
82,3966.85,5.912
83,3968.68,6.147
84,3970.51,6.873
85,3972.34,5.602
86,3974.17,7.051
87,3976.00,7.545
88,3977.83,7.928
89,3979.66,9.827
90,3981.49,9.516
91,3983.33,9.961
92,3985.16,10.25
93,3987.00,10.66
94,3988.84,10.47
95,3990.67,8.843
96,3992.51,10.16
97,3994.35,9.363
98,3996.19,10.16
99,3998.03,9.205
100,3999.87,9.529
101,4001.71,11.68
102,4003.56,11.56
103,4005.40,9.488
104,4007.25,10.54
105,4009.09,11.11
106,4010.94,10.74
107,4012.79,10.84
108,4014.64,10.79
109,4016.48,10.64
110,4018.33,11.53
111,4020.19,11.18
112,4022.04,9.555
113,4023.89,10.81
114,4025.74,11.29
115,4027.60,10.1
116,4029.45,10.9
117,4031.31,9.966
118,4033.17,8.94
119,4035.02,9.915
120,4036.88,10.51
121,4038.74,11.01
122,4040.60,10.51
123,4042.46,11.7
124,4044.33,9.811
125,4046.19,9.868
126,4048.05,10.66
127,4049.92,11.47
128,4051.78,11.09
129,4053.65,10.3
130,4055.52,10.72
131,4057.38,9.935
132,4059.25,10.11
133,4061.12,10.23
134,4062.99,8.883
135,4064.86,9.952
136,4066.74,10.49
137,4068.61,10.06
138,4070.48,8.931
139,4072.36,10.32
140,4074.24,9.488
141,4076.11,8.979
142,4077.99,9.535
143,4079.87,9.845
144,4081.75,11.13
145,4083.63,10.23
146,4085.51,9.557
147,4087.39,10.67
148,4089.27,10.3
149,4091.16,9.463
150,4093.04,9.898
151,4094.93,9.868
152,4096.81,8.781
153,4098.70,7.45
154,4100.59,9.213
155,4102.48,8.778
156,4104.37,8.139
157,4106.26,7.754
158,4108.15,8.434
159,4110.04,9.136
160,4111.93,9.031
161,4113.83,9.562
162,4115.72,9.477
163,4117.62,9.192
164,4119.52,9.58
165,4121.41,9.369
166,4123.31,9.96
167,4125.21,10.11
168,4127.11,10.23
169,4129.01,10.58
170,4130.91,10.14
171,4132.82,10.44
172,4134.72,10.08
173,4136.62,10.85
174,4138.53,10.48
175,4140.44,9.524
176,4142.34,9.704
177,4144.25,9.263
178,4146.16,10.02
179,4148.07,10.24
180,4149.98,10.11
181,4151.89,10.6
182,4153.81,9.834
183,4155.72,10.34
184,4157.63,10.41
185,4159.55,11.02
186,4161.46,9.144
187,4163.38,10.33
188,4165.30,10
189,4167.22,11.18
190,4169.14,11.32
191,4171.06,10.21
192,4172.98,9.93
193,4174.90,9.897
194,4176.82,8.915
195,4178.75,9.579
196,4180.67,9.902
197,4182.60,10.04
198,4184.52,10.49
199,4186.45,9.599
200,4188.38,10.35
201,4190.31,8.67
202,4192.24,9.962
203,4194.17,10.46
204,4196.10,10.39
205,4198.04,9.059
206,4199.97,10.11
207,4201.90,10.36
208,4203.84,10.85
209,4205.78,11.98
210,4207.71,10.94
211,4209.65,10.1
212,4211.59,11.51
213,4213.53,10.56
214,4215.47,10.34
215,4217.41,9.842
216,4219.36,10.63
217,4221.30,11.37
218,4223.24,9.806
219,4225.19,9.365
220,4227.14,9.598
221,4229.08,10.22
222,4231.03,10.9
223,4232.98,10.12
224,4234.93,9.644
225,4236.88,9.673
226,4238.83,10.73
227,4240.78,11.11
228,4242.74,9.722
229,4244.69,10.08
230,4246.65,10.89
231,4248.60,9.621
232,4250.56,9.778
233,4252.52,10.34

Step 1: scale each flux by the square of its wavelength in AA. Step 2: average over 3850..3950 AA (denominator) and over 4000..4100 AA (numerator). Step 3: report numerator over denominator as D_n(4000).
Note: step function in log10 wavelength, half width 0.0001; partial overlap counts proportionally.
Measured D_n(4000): 1.27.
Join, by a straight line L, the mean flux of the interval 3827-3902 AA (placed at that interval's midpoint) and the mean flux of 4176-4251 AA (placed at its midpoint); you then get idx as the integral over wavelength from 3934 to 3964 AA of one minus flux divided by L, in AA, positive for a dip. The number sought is 0.2 AA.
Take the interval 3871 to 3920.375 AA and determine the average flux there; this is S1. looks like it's 8.6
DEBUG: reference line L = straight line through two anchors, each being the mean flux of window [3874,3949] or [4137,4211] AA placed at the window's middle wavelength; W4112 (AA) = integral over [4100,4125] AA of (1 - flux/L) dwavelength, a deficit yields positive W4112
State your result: 1.8 AA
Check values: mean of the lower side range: 8.52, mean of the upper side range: 10.2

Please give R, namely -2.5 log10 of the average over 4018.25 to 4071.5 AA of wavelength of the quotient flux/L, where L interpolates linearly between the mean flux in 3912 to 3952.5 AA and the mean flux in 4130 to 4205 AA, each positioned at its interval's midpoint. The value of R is -0.09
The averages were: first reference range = 8.94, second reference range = 10.1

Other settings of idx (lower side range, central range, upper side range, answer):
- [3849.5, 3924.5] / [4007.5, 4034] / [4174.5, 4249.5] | -3.4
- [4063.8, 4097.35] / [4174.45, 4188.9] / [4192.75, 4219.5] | 0.8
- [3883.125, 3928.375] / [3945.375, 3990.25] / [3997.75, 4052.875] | 6.0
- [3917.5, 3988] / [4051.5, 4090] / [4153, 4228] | -2.9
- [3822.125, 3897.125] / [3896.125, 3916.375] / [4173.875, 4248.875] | -2.2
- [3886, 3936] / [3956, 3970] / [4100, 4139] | 2.5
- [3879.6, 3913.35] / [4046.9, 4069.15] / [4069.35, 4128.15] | -2.8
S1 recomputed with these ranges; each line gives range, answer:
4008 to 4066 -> 10.5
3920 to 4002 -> 8.61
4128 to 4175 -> 10.2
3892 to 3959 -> 8.85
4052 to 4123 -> 9.55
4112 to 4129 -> 9.7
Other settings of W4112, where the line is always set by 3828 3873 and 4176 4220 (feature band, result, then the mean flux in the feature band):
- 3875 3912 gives 1.3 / 8.16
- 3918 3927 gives -1.2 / 9.8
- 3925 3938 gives 1.7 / 7.55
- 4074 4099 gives -0.4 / 9.72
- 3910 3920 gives -1.8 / 10.2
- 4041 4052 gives -1.6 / 10.7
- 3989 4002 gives -1.1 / 9.8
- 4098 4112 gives 1.7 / 8.48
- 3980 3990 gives -1.3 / 10.1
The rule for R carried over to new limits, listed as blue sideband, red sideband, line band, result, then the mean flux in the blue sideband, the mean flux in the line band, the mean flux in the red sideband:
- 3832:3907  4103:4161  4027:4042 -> -0.12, 8.18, 10.3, 9.78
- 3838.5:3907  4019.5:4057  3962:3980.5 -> 0.35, 8.47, 7.02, 10.5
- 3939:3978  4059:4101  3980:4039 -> -0.18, 8.05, 10.3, 9.71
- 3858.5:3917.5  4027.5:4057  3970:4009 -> 0.05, 8.67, 9.41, 10.5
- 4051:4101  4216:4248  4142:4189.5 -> 0.00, 9.83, 10.1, 10.2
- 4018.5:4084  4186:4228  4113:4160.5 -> 0.02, 10.3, 10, 10.3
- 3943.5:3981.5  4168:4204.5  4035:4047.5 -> -0.20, 8.07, 10.5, 10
